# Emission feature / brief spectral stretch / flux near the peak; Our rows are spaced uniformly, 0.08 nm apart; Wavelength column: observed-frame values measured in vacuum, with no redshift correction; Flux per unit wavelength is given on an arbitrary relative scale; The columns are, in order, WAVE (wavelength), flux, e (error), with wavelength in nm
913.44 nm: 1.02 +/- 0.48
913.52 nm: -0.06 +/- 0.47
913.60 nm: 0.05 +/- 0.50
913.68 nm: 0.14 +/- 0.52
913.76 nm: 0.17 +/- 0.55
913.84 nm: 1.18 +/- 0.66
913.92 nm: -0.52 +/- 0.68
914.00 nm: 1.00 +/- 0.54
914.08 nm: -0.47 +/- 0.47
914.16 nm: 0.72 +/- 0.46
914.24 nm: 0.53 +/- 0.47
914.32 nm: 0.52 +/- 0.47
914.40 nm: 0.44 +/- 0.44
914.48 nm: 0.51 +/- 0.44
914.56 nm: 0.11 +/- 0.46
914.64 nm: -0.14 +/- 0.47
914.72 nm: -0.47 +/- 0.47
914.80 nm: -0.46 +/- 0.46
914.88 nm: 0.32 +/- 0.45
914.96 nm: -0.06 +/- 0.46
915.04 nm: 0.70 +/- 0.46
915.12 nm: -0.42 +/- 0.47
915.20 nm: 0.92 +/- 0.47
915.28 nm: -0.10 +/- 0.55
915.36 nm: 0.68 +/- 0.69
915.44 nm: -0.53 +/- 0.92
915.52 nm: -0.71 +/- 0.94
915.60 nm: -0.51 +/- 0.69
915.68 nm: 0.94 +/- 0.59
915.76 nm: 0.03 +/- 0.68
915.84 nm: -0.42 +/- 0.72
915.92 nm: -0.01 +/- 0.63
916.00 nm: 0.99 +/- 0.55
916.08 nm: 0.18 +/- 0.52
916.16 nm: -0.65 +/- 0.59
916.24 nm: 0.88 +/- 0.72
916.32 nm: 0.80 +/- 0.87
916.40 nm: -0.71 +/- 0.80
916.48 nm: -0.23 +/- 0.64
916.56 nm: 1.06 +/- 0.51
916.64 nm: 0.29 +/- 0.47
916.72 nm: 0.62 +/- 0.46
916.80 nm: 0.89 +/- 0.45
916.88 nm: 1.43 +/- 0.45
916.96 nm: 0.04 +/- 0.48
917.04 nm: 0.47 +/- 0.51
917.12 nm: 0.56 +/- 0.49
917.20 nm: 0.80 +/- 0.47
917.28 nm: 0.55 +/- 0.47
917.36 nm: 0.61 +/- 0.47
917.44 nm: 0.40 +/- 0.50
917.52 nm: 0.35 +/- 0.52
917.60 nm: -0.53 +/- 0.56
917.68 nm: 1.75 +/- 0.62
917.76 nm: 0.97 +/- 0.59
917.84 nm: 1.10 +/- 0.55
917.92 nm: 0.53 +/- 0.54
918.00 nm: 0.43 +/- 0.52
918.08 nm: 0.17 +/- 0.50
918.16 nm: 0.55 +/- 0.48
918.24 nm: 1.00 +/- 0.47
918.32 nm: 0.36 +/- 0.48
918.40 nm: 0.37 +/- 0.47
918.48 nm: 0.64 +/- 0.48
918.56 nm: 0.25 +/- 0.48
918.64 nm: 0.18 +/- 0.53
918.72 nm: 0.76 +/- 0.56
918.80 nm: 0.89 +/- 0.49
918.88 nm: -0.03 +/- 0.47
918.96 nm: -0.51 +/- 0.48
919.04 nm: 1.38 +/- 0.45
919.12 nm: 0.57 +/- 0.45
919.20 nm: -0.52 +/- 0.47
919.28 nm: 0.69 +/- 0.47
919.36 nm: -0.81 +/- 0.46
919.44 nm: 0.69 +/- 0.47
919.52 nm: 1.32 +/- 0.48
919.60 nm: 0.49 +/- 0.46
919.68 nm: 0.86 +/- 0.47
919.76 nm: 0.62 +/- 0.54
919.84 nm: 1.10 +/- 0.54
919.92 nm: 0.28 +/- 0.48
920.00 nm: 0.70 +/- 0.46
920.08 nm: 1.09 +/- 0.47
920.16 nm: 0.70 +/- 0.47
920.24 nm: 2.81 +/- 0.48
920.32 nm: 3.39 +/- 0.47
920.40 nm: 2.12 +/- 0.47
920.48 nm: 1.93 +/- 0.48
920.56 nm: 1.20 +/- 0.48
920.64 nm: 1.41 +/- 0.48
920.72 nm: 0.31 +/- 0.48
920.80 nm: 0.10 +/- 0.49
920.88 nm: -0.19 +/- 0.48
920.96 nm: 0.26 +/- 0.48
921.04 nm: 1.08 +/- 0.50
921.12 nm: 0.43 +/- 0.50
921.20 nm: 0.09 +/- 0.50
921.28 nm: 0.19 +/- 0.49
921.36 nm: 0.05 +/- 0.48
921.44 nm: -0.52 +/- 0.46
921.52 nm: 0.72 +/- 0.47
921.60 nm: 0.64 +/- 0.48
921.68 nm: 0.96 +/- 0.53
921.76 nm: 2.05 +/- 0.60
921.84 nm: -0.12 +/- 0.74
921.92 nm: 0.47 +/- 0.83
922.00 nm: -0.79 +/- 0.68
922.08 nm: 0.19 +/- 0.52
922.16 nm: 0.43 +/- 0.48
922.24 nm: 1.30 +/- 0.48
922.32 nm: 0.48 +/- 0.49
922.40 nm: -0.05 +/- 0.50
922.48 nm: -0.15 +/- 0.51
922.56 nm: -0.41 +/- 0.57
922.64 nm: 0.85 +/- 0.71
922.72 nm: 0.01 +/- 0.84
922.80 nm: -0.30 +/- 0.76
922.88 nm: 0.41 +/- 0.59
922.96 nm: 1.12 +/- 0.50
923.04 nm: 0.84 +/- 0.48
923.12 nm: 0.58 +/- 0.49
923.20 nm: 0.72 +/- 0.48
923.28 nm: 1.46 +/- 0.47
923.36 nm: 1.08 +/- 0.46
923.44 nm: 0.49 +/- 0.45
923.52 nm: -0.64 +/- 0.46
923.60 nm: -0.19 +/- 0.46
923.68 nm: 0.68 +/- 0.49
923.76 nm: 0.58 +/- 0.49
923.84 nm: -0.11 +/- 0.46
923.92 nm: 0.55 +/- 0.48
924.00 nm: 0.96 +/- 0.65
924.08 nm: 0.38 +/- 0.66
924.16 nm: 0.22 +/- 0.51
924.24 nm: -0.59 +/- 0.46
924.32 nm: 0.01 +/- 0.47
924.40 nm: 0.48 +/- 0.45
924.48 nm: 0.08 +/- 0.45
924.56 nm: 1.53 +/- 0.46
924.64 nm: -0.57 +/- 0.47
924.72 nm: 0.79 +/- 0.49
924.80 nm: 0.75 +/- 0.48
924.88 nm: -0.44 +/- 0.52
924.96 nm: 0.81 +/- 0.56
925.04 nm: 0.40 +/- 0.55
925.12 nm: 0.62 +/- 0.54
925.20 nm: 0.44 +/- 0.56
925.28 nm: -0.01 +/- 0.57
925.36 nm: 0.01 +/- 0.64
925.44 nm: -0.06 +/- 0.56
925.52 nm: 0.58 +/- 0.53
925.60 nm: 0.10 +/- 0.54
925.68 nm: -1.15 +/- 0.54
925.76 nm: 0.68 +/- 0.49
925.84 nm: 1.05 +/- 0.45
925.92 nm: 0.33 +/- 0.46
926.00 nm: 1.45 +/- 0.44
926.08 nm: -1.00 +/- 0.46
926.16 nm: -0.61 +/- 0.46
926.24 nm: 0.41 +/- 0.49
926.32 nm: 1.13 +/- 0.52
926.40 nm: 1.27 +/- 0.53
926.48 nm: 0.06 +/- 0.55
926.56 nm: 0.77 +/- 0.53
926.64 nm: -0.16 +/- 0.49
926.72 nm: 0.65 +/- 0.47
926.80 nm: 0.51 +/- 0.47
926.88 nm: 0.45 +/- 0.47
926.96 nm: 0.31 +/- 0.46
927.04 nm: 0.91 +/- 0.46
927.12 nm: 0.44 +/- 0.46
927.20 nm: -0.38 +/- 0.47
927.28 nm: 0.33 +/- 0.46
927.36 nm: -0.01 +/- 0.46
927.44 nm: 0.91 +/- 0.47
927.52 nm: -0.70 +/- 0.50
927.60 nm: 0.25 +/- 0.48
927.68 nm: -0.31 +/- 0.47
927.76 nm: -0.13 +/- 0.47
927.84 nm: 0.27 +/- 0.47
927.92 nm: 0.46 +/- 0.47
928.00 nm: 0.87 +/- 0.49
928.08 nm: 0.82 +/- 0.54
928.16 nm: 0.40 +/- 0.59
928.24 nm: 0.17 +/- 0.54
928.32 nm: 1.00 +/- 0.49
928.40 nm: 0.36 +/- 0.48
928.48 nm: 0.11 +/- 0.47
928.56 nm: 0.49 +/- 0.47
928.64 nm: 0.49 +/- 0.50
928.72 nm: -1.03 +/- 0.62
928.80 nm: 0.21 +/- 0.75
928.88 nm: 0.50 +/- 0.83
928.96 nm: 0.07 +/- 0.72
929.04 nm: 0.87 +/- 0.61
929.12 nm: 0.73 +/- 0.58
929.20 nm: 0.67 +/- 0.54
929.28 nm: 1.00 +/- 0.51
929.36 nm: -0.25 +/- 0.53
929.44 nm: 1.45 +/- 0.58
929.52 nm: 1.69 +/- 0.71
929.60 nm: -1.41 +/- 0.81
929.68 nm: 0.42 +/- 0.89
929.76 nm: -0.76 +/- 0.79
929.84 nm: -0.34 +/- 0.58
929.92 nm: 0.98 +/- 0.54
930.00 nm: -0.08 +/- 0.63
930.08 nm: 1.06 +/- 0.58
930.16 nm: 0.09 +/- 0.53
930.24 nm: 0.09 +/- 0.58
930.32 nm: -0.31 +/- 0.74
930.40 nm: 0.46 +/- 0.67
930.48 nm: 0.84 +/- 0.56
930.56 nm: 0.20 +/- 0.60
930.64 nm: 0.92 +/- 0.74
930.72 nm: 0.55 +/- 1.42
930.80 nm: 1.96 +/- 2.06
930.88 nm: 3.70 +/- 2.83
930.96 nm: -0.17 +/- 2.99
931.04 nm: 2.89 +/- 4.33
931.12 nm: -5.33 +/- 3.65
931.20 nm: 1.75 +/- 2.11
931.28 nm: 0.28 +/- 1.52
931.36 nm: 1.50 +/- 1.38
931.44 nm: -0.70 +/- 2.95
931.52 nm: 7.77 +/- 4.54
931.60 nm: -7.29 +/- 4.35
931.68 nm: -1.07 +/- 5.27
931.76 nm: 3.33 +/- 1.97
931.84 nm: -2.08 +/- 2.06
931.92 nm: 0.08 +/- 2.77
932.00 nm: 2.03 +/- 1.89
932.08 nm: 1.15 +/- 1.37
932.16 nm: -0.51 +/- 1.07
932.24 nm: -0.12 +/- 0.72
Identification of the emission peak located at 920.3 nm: H-gamma 4340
